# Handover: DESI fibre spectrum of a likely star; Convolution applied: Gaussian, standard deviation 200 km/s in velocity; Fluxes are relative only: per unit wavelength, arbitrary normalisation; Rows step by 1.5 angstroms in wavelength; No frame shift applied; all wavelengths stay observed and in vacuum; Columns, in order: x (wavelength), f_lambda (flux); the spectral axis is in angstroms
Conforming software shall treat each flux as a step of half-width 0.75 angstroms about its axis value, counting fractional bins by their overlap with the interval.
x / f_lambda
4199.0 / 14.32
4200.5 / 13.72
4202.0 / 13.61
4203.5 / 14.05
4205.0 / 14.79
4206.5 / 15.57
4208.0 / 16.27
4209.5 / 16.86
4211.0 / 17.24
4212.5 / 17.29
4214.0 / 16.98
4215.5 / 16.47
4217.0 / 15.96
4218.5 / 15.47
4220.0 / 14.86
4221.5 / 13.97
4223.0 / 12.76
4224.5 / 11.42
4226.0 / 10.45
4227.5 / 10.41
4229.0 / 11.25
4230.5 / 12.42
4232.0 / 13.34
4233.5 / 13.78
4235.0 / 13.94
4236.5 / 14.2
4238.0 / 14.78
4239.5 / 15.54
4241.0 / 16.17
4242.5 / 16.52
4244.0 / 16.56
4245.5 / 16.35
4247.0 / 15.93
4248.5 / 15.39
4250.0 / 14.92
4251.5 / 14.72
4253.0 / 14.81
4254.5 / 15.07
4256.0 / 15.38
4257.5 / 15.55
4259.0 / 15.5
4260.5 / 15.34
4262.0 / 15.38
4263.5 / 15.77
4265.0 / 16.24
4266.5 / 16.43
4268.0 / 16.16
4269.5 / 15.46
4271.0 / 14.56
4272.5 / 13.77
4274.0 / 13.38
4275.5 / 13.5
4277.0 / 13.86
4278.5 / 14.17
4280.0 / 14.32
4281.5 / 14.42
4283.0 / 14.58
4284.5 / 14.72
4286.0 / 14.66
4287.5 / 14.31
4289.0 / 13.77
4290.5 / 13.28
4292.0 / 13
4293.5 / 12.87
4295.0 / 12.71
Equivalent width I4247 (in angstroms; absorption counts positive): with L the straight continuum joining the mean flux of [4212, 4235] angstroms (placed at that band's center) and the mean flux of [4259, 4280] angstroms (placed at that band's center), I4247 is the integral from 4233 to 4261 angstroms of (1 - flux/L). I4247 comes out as -1.8 angstroms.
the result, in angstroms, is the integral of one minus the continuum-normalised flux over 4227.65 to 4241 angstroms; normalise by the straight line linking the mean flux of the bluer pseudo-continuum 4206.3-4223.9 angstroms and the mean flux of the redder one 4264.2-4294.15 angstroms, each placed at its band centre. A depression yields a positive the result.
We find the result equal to 1.48 angstroms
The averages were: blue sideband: 15.8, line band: 13.7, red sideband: 14.4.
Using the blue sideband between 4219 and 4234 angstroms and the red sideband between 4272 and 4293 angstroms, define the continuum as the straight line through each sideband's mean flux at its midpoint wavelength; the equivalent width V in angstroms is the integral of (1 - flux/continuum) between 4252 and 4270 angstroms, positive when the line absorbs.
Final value -2.92 angstroms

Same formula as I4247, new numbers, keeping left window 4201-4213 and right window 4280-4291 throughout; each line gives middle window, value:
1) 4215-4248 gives 2.2 angstroms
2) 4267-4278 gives 0.1 angstroms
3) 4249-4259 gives -0.2 angstroms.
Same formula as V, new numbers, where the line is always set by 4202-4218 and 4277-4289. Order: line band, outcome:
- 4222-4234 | 2.8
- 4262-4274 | -0.5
